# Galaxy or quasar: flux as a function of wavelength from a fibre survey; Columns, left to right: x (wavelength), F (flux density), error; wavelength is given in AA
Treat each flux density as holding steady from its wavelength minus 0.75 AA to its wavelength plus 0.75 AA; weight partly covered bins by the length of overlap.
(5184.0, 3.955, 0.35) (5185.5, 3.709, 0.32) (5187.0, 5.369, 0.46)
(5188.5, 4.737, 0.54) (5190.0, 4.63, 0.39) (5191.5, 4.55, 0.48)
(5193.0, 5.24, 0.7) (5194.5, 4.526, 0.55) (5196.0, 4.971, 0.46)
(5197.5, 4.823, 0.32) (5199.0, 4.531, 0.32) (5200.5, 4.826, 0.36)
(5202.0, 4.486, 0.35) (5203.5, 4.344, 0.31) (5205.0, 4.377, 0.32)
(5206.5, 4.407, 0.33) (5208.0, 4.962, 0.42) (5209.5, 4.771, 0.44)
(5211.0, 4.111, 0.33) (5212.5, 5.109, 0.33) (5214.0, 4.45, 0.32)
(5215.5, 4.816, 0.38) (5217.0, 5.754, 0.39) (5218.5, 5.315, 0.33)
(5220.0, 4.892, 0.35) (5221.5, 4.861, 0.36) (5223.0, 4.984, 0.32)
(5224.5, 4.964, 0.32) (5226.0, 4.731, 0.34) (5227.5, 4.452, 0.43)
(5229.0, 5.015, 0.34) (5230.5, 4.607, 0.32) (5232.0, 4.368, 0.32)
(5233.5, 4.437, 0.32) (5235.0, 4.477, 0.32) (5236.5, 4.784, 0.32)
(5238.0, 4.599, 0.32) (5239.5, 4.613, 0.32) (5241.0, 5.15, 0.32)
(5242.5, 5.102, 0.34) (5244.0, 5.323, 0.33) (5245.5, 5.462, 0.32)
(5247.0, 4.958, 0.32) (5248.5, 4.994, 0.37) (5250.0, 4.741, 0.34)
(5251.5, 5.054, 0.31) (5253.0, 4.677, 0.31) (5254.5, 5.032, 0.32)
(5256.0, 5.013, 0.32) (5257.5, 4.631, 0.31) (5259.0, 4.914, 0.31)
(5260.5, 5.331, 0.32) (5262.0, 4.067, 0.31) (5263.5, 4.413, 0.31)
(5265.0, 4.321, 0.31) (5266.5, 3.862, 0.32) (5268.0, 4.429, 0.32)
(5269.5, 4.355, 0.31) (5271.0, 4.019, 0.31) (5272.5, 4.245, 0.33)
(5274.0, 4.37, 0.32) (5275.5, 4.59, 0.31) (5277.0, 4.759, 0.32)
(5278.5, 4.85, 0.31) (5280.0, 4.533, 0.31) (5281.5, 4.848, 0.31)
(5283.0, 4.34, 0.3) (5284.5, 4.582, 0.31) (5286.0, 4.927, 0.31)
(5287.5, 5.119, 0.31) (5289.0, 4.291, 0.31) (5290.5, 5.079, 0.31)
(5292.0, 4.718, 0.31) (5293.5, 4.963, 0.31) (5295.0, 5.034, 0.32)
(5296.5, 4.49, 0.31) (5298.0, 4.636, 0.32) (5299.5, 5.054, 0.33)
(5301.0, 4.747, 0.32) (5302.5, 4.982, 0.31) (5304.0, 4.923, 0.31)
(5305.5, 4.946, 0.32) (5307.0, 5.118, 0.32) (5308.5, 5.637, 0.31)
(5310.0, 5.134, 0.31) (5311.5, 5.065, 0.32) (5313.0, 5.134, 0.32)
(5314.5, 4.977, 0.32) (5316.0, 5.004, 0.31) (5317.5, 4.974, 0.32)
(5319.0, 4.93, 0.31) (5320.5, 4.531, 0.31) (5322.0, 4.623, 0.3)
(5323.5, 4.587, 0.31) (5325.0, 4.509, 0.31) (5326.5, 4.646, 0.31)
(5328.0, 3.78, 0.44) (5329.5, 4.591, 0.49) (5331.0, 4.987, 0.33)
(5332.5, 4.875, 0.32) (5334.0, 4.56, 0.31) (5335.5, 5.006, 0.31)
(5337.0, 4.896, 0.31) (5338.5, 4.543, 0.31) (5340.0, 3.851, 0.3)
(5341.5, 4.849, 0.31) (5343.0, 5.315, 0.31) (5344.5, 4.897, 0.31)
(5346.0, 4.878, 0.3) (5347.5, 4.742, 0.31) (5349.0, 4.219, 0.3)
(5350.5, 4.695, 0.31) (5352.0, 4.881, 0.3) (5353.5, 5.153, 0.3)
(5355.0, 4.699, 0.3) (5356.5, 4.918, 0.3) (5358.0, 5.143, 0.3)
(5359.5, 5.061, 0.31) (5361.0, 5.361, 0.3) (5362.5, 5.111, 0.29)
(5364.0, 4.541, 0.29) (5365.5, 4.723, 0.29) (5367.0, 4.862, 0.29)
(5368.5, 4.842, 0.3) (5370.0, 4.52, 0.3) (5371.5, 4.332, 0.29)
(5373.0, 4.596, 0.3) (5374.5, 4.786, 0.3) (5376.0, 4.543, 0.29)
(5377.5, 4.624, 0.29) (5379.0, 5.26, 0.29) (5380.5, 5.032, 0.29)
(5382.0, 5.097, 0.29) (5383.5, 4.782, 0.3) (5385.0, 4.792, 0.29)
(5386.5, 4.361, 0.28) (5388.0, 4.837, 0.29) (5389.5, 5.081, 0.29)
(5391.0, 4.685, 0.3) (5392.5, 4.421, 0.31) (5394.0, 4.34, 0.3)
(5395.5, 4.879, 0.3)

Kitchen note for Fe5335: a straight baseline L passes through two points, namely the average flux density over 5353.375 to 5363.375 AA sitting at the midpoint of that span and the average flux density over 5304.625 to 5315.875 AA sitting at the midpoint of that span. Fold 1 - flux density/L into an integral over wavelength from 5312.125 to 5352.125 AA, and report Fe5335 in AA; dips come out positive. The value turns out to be 2.96 AA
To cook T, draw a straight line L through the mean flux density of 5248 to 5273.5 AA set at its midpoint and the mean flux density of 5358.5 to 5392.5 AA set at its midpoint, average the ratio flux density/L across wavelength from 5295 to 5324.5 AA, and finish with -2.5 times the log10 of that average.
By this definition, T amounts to -0.05 mag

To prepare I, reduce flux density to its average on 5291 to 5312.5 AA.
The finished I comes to 4.96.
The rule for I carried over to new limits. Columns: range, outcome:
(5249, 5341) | 4.72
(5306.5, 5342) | 4.78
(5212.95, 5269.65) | 4.79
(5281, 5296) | 4.78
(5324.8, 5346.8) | 4.68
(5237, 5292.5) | 4.71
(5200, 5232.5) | 4.76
